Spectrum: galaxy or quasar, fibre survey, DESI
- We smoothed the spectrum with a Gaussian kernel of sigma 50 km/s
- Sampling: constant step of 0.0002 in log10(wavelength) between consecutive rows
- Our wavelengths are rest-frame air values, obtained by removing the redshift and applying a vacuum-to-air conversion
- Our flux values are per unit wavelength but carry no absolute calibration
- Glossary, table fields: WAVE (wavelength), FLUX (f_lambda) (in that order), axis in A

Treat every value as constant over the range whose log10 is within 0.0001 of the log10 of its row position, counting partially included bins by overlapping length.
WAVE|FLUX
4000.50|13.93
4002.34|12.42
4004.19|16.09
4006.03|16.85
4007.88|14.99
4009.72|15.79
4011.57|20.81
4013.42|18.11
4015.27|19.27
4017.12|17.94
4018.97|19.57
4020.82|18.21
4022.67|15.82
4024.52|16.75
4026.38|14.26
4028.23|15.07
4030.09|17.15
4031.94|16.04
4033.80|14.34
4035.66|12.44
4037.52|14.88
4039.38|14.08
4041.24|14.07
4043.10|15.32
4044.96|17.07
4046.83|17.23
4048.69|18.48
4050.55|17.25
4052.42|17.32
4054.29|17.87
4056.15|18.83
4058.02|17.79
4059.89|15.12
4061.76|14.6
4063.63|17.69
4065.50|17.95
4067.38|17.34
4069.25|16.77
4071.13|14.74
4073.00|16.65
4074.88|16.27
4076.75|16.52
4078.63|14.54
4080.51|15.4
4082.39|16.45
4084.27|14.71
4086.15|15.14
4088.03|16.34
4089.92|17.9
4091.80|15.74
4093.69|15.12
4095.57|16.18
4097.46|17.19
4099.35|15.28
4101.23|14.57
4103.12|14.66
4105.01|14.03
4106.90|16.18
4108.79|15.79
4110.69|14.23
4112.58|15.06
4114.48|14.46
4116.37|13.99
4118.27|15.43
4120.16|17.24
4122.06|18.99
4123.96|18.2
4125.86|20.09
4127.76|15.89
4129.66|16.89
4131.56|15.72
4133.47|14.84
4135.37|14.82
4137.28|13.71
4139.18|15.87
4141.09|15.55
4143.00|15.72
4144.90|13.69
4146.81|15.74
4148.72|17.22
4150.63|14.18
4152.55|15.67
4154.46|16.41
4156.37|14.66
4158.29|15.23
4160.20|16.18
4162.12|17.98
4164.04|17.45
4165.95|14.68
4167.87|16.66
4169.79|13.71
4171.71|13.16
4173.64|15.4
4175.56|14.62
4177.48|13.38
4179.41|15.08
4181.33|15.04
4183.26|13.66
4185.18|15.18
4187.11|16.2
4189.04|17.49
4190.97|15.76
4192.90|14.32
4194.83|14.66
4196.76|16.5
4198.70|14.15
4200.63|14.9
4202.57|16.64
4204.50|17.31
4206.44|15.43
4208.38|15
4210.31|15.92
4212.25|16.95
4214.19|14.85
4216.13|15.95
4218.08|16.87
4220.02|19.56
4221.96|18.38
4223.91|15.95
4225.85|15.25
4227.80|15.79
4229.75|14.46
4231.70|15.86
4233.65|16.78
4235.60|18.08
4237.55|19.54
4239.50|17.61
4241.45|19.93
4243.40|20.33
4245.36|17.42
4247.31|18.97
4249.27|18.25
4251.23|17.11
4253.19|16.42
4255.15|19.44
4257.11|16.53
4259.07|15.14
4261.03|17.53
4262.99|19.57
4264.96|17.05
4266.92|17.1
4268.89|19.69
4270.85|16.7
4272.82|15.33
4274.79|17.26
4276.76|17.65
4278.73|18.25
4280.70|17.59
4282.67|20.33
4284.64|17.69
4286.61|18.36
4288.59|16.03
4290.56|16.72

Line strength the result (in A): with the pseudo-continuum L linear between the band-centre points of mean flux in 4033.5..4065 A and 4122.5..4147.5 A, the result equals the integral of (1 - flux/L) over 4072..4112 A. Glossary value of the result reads 1.08 A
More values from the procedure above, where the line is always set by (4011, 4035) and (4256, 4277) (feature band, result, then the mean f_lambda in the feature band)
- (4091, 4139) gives 3.80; 15.8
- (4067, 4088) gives 1.55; 15.9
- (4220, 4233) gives 0.73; 16.2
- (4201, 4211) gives 0.70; 16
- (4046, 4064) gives -0.12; 17.2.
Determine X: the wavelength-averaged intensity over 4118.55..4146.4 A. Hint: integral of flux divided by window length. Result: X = 16.2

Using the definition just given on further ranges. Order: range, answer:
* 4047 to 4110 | 16.3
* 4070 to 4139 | 15.8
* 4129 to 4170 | 15.6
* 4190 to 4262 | 16.7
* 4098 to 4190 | 15.5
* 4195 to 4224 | 16.3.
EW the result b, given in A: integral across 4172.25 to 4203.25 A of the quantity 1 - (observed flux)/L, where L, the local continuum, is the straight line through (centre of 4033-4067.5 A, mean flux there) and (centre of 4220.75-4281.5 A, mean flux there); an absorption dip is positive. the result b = 3.5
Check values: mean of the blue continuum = 16.3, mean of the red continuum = 17.5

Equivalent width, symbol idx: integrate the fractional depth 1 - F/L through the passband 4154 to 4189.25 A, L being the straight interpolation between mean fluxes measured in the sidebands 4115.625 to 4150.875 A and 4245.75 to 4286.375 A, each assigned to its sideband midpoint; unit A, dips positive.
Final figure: 2.5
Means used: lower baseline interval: 16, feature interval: 15.3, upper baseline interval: 17.7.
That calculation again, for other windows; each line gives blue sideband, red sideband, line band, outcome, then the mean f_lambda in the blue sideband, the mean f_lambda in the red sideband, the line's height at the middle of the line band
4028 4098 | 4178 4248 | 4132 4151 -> 1.3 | 16.2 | 16.4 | 16.3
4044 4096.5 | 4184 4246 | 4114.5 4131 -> -0.4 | 16.5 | 16.5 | 16.5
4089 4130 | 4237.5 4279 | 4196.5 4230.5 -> 2.3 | 16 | 17.8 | 17.3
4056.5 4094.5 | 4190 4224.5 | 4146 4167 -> 0.2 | 16.2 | 16.1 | 16.1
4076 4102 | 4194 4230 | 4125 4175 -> 0.9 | 15.8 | 16.1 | 15.9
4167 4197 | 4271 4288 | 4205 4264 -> -2.5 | 15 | 17.7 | 16.5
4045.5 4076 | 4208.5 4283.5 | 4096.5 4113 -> 1.8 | 17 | 17.4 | 17.1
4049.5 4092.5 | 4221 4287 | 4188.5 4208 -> 1.8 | 16.5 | 17.6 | 17.2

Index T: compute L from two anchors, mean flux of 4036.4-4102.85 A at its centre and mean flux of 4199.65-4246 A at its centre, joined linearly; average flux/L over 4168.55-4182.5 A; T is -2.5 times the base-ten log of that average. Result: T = 0.161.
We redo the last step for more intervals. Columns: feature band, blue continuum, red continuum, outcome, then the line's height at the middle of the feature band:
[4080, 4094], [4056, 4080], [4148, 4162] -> 0.03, 16.3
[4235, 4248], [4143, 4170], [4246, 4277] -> -0.10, 17.1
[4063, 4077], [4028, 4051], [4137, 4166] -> -0.07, 15.7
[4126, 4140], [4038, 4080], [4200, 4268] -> 0.07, 16.7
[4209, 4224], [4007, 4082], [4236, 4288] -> 0.05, 17.6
